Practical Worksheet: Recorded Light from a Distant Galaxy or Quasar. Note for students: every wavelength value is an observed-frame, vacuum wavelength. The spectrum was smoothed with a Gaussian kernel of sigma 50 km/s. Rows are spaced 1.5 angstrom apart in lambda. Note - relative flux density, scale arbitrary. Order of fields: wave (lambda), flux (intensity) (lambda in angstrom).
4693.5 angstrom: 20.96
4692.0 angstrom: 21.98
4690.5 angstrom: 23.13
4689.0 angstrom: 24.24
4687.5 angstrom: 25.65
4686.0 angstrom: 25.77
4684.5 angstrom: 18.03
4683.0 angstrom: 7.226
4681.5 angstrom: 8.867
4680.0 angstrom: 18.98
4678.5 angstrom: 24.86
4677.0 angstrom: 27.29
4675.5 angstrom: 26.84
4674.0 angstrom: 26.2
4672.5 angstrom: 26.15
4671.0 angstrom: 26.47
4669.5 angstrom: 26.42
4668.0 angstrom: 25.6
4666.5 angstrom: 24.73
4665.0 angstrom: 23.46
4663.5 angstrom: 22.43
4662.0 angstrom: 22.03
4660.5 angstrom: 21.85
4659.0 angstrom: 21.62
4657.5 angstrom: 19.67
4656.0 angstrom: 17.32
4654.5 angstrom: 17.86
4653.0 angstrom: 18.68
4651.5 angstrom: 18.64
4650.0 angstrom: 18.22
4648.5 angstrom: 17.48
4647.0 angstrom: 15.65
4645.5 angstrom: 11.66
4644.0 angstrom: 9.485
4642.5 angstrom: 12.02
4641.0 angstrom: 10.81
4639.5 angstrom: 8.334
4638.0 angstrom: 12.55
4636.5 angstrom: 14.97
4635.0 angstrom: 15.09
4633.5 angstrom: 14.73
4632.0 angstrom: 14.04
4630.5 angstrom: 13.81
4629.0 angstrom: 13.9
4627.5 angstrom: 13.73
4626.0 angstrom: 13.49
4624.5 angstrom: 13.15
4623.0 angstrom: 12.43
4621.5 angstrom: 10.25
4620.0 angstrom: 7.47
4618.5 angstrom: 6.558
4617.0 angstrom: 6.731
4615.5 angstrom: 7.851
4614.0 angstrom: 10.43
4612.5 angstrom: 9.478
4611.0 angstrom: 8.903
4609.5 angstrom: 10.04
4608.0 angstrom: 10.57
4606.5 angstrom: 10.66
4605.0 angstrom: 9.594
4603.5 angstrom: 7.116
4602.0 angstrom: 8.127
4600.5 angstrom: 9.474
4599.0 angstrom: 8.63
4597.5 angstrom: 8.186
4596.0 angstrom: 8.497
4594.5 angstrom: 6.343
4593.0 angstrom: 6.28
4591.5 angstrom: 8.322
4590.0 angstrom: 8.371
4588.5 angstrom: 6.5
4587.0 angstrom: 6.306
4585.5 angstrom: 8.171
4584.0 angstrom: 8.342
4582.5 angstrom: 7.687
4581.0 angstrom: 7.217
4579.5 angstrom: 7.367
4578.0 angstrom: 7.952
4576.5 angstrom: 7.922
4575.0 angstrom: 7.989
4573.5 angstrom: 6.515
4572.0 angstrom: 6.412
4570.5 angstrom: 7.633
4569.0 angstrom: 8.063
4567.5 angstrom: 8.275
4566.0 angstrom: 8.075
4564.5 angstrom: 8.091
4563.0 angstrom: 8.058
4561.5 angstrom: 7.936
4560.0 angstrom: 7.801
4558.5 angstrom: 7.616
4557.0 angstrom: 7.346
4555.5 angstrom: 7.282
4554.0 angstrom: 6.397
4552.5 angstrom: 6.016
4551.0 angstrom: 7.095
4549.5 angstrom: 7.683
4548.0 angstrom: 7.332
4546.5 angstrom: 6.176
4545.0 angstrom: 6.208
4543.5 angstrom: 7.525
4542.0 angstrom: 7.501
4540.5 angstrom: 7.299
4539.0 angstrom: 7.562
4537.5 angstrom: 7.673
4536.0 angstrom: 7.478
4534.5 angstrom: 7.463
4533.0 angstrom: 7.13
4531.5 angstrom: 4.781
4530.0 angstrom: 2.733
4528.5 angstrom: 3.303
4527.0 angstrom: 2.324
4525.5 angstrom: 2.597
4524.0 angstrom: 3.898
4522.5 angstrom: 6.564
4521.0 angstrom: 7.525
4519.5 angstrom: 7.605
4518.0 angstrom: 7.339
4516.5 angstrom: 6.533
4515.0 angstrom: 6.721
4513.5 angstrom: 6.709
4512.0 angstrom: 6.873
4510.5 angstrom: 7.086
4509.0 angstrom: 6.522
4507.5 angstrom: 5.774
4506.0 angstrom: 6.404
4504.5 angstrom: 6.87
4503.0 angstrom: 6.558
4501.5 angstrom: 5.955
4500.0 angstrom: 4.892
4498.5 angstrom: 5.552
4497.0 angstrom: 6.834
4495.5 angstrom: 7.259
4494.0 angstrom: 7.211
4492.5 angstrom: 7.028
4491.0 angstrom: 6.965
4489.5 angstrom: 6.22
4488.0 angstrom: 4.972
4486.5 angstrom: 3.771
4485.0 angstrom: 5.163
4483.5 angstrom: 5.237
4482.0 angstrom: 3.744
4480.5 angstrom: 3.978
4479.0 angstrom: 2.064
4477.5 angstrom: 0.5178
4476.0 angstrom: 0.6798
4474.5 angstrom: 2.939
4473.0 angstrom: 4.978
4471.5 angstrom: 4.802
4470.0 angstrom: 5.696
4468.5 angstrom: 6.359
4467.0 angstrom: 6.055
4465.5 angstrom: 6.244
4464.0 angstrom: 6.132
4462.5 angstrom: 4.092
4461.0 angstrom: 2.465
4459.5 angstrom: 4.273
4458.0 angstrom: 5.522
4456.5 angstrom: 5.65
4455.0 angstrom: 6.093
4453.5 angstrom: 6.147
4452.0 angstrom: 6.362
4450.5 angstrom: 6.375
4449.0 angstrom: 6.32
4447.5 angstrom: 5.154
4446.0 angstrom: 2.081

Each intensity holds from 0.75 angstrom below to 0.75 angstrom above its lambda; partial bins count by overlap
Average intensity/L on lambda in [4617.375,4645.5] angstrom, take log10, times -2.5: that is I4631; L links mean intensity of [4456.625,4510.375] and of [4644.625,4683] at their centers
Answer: 0.446 mag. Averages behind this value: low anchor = 5.16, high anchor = 20.8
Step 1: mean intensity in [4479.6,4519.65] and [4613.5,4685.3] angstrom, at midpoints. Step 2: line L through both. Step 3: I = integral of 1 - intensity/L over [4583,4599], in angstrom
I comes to 6.3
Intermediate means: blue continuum 6.1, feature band 7.59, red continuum 16.6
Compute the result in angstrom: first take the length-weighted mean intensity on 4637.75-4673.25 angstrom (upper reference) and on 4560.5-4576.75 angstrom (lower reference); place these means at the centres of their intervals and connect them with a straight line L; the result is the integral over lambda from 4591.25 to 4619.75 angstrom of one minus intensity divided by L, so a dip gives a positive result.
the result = 8.9 angstrom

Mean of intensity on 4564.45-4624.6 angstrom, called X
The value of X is 8.29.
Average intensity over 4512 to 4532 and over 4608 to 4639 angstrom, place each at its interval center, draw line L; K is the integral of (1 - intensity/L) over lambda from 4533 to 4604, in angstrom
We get 4.1 angstrom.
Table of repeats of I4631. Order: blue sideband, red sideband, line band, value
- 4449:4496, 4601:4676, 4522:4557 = 0.45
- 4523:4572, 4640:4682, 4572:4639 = 0.38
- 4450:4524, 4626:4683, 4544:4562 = 0.44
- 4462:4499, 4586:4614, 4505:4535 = 0.05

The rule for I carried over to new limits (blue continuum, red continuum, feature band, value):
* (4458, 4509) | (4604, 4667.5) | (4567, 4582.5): 4.4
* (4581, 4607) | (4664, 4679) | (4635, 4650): 4.8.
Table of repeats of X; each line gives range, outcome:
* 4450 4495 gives 4.93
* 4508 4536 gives 5.81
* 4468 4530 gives 5.33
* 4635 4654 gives 14.1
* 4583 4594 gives 7.45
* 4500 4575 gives 6.66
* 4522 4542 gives 5.51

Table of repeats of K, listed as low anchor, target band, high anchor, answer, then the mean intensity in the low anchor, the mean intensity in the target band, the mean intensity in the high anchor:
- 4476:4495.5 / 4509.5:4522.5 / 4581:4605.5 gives -3.37 angstrom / 4.68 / 7.01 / 7.83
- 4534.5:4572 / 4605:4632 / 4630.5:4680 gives 7.79 angstrom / 7.4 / 10.6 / 19.1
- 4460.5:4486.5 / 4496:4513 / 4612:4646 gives -2.07 angstrom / 4.19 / 6.32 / 11.4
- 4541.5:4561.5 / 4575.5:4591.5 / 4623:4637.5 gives 3.65 angstrom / 7.1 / 7.62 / 14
